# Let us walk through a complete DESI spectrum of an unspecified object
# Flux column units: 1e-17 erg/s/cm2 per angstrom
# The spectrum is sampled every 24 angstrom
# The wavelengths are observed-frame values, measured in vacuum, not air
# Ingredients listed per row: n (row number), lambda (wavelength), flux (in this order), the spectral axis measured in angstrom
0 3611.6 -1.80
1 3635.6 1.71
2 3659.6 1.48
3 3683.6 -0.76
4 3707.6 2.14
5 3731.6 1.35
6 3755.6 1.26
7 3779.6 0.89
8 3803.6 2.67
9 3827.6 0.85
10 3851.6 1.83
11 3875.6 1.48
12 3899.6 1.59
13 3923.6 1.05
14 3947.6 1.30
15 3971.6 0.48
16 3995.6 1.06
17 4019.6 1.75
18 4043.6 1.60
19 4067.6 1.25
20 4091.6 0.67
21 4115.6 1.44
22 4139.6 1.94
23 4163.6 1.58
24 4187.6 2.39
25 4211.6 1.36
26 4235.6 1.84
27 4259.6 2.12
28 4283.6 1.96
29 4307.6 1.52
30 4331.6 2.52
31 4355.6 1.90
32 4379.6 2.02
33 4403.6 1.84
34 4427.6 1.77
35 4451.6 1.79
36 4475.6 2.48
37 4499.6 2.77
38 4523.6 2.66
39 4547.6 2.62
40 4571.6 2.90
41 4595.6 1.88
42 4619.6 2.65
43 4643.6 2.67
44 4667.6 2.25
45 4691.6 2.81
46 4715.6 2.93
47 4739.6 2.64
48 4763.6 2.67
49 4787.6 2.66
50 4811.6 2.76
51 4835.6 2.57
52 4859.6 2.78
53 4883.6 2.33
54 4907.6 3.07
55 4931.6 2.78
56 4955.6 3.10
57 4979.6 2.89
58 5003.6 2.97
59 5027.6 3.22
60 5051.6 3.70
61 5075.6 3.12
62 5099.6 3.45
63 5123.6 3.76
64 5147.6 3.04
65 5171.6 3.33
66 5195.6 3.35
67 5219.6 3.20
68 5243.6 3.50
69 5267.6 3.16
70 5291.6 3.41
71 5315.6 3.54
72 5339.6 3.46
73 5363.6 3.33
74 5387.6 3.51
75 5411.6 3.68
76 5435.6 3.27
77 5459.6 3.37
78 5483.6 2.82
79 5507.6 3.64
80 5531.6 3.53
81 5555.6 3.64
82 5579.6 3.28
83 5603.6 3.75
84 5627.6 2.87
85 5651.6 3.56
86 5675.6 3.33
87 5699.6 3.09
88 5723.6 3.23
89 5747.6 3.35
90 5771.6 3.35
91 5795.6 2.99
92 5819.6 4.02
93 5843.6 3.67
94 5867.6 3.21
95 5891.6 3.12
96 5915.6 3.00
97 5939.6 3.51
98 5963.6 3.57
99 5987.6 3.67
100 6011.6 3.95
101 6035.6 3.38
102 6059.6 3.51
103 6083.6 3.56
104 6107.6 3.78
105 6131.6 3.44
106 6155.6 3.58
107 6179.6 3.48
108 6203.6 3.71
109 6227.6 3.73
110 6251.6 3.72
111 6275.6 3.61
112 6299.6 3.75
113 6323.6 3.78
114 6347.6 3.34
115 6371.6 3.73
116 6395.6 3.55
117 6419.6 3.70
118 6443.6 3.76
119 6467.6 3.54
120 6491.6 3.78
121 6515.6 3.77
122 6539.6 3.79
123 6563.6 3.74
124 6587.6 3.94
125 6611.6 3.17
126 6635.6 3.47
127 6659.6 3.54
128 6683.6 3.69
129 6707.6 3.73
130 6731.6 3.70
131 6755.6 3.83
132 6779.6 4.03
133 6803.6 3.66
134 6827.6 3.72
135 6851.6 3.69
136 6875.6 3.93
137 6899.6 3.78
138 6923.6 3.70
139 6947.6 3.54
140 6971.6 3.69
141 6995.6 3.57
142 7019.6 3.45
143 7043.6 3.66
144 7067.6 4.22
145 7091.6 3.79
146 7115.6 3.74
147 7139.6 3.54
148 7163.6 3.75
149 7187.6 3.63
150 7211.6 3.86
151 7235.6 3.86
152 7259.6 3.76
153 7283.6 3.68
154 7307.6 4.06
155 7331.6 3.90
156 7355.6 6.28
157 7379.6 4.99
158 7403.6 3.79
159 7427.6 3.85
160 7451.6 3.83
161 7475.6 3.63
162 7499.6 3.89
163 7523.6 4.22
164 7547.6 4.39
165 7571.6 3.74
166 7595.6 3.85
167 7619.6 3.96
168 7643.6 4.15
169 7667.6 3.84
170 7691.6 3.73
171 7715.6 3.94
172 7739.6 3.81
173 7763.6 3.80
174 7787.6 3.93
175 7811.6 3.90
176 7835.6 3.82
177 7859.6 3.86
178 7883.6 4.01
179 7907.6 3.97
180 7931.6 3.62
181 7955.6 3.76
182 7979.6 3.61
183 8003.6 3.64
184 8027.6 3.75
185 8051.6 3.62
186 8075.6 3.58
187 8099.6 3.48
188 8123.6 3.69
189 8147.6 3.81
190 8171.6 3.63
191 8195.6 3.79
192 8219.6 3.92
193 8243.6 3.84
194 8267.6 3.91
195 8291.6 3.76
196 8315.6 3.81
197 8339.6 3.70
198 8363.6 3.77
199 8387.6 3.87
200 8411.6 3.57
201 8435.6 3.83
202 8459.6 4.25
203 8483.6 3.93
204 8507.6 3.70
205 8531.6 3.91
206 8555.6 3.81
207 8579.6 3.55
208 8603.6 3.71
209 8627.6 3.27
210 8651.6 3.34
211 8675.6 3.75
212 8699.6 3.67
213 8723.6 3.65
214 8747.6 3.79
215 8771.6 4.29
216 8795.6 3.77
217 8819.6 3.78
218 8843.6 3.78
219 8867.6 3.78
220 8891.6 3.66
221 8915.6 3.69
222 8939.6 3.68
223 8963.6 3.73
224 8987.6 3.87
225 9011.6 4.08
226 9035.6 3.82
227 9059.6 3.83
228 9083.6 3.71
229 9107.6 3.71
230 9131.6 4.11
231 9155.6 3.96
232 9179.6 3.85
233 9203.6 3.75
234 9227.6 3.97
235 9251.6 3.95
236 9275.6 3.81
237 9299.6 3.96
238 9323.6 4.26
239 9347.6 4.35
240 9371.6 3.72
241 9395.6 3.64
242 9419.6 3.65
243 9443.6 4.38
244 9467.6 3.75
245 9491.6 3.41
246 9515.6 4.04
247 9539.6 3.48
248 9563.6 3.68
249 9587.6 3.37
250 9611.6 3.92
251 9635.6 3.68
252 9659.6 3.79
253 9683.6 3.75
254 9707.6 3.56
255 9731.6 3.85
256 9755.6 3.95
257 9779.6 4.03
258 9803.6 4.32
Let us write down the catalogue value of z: 0.121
